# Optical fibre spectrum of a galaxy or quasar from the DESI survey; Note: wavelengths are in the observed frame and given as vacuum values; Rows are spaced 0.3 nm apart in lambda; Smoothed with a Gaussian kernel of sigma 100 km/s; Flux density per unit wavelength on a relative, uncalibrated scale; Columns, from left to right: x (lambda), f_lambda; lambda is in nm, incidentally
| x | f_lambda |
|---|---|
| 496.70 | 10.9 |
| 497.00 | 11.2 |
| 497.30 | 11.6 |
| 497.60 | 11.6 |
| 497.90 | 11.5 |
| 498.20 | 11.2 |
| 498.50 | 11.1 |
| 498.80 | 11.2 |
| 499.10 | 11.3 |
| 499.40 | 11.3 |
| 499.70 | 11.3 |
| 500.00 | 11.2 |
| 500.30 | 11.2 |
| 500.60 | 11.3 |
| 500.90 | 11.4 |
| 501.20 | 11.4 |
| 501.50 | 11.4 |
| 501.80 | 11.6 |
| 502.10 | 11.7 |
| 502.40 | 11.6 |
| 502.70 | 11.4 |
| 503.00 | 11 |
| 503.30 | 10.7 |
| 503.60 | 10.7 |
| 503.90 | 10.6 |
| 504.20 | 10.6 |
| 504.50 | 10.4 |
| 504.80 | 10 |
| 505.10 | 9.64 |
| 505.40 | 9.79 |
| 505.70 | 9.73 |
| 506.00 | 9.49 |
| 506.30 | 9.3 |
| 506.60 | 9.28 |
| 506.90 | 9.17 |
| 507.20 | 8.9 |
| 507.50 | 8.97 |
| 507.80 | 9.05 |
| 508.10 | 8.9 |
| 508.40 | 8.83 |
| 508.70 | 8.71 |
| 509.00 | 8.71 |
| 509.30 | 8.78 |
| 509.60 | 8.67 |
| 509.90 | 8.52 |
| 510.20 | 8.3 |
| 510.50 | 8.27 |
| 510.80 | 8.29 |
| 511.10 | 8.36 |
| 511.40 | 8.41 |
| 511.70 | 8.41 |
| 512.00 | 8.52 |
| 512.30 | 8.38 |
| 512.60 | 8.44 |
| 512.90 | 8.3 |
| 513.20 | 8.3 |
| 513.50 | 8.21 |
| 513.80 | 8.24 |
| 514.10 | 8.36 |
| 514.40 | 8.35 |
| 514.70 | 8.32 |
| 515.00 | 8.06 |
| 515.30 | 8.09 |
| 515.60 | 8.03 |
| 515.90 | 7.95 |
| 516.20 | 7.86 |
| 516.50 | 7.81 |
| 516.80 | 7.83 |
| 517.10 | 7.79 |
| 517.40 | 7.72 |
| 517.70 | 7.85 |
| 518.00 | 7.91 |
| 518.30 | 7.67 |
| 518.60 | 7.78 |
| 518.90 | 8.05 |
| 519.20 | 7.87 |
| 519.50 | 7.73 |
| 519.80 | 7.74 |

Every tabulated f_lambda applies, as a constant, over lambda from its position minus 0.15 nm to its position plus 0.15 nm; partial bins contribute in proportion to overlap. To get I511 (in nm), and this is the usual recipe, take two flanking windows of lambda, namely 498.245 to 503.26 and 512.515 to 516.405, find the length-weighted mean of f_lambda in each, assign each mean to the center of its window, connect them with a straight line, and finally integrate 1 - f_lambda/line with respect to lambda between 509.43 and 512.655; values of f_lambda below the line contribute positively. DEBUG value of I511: 0.20 nm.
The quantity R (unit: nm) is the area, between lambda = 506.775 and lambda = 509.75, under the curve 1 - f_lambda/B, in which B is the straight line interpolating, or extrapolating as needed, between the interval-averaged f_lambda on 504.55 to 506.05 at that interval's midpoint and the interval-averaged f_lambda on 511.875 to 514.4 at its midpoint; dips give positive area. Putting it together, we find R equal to 0.12 nm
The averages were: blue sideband 9.79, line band 8.87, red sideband 8.34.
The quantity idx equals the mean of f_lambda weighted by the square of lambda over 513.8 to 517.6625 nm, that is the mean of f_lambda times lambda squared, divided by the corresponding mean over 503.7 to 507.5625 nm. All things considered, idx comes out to 0.86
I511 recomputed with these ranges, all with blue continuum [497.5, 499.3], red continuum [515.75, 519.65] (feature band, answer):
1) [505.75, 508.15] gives 0.15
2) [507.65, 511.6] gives 0.29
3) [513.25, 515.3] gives 0.05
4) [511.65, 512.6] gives 0.04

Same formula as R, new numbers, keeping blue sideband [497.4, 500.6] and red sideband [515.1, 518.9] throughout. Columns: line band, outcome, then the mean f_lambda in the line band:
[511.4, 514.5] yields 0.10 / 8.35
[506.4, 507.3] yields 0.06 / 9.14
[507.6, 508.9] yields 0.09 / 8.87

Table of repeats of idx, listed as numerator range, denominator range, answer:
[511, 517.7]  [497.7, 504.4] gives 0.77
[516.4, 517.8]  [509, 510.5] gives 0.94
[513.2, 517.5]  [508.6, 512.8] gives 0.97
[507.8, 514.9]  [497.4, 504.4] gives 0.79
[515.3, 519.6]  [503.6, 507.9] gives 0.85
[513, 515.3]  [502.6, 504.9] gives 0.81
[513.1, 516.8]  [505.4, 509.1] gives 0.92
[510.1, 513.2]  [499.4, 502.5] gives 0.77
